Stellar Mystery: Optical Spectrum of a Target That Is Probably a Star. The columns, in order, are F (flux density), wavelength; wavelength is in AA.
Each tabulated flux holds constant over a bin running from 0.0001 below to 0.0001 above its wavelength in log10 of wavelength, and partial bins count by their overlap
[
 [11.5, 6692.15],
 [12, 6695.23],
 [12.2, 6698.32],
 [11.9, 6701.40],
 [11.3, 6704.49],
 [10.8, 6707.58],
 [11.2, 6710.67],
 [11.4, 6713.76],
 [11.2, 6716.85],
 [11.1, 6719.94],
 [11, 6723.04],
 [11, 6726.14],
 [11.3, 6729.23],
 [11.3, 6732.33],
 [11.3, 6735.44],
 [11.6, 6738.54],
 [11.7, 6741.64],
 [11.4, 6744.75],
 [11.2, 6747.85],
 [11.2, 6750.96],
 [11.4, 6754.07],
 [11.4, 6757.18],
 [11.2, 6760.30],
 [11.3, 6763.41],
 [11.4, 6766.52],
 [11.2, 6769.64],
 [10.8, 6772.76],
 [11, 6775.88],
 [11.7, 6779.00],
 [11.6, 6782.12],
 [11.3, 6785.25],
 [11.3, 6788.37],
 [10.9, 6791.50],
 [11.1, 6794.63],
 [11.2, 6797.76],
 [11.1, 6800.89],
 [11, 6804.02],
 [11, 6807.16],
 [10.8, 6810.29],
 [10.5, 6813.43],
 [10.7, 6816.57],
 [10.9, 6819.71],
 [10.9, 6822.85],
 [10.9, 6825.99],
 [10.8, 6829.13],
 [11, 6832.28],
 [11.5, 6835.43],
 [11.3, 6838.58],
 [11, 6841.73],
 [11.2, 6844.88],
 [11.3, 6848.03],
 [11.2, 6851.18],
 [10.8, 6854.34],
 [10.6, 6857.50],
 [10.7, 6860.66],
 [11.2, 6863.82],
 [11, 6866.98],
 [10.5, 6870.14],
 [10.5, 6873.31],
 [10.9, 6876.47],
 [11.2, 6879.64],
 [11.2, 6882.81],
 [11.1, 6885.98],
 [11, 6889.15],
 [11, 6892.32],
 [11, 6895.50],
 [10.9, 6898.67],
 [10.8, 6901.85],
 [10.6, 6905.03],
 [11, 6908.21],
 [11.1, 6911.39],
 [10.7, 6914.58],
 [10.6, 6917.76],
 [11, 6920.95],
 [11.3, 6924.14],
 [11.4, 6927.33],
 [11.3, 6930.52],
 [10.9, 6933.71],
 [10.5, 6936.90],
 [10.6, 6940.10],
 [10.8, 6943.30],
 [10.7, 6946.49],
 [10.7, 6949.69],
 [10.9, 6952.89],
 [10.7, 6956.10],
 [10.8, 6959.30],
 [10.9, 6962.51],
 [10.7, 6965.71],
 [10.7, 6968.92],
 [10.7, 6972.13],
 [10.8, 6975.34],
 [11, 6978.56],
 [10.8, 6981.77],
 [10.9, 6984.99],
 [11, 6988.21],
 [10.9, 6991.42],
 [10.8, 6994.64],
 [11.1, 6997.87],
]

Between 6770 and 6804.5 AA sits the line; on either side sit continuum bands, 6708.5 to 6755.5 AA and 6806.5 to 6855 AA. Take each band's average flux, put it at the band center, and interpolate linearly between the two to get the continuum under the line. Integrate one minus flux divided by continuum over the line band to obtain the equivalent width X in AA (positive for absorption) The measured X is -0.2 AA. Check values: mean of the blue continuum 11.3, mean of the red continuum 11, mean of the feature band 11.2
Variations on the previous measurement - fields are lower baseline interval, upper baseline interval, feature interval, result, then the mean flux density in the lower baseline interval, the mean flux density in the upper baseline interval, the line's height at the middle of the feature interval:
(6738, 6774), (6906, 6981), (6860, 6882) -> 0.32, 11.3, 10.9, 11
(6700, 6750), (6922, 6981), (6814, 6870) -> 0.45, 11.3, 10.9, 11.1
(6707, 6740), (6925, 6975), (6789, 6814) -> 0.22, 11.2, 10.8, 11.1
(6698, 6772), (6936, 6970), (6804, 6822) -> 0.49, 11.3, 10.7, 11.1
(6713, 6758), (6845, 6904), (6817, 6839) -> 0.10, 11.3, 10.9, 11.1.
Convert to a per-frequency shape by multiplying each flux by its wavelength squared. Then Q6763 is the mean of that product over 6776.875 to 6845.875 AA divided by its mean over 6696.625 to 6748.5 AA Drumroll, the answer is 1.00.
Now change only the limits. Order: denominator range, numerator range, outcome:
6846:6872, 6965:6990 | 1.03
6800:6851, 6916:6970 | 1.02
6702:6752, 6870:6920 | 1.02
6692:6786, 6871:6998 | 1.02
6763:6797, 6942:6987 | 1.01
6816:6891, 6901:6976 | 1.01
